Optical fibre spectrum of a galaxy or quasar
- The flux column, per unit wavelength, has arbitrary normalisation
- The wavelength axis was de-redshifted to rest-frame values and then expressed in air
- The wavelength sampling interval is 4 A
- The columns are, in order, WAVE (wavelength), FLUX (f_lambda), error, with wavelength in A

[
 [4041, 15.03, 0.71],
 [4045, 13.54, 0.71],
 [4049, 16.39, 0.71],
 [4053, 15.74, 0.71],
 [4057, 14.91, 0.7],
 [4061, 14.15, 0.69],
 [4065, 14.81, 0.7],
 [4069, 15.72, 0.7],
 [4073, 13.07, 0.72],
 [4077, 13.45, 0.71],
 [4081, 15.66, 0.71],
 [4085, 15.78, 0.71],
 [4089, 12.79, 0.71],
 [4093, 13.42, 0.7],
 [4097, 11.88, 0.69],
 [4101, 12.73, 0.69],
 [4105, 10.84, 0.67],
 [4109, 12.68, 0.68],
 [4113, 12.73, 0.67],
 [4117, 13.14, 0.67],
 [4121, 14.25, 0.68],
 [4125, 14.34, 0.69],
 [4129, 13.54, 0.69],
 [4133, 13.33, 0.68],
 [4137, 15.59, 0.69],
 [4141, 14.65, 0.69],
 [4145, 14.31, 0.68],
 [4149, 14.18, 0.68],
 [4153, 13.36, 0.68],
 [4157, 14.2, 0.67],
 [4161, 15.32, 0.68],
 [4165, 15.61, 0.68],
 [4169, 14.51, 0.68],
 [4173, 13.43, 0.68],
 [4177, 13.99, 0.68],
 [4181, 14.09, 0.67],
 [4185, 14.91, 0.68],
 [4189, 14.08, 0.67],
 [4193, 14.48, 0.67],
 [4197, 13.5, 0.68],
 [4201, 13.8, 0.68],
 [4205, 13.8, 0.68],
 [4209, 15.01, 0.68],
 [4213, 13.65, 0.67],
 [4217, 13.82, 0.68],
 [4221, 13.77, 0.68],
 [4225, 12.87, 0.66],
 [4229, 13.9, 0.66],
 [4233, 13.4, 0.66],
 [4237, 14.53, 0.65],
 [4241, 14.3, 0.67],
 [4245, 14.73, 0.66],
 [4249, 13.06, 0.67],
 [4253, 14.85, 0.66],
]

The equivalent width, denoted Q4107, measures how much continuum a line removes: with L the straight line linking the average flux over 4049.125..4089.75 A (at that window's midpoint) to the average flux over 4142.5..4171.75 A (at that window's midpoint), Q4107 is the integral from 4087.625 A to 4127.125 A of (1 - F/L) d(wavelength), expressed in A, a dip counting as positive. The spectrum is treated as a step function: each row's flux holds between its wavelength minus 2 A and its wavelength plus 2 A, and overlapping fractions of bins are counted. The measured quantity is 4.7 A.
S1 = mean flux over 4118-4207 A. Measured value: 14.2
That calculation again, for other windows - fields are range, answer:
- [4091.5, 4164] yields 13.6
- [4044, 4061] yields 15.1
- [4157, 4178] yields 14.6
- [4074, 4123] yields 13.3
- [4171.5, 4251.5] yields 14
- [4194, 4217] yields 14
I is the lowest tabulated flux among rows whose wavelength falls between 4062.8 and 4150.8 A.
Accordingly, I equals 10.84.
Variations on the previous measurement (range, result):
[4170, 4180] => 13.43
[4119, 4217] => 13.33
